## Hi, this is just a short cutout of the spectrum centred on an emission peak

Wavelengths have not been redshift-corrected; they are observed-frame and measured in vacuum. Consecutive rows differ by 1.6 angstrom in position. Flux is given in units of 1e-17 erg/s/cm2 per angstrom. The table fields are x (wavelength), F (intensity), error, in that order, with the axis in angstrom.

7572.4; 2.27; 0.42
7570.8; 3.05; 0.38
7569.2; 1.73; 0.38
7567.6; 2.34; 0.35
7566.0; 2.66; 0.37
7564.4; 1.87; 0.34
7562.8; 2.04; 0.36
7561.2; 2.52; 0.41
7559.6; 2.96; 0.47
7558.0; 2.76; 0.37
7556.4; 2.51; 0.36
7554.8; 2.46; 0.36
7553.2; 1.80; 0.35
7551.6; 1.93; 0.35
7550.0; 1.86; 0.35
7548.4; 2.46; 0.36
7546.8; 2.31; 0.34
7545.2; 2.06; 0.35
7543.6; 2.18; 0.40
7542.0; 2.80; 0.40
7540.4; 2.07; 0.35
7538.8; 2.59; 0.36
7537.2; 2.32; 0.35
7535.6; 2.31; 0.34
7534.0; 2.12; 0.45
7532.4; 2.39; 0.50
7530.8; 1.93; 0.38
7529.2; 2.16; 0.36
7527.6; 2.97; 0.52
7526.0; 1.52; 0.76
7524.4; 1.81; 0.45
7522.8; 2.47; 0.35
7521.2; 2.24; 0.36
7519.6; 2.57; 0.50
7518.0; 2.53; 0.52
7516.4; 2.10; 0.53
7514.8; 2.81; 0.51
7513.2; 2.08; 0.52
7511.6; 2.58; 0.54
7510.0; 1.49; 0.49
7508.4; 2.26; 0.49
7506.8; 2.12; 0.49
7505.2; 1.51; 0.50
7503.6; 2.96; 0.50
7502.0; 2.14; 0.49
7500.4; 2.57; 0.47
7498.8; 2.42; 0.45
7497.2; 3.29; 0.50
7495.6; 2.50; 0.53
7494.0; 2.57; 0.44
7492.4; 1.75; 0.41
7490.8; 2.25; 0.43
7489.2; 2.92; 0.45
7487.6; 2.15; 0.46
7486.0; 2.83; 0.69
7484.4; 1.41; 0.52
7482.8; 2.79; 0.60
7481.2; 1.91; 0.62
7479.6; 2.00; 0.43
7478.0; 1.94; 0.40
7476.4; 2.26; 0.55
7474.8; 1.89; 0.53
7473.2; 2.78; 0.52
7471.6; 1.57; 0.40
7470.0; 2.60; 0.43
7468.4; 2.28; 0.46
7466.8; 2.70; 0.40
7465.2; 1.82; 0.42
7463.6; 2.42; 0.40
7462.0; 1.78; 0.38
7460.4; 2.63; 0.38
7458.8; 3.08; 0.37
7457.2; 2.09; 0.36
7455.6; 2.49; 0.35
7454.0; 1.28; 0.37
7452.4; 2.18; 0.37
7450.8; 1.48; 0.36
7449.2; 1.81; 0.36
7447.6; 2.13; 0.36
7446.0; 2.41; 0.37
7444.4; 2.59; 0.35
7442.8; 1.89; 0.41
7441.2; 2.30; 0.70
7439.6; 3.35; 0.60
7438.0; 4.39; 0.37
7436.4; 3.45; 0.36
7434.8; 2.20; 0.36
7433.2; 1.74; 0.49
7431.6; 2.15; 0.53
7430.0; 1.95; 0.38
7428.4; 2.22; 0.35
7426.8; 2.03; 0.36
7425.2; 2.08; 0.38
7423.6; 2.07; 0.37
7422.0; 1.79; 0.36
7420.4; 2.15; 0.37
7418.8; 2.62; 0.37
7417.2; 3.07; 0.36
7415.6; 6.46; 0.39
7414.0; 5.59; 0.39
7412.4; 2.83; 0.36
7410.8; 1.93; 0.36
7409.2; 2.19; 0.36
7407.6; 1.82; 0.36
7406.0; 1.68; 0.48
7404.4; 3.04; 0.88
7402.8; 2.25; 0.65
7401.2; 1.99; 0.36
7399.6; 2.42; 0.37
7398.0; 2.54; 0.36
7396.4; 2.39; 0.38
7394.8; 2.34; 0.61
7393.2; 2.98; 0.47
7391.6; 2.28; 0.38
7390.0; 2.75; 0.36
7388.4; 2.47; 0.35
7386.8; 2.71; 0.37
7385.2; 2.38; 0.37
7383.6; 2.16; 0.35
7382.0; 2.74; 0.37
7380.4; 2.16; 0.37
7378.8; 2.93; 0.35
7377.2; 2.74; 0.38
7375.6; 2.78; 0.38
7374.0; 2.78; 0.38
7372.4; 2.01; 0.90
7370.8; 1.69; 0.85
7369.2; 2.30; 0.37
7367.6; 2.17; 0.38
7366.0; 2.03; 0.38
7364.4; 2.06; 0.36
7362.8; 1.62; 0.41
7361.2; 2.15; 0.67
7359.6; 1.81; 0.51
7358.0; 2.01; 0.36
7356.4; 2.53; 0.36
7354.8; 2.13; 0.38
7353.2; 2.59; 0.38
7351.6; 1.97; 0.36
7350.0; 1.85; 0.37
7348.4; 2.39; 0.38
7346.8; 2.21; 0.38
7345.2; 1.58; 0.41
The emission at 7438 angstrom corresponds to [N II]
